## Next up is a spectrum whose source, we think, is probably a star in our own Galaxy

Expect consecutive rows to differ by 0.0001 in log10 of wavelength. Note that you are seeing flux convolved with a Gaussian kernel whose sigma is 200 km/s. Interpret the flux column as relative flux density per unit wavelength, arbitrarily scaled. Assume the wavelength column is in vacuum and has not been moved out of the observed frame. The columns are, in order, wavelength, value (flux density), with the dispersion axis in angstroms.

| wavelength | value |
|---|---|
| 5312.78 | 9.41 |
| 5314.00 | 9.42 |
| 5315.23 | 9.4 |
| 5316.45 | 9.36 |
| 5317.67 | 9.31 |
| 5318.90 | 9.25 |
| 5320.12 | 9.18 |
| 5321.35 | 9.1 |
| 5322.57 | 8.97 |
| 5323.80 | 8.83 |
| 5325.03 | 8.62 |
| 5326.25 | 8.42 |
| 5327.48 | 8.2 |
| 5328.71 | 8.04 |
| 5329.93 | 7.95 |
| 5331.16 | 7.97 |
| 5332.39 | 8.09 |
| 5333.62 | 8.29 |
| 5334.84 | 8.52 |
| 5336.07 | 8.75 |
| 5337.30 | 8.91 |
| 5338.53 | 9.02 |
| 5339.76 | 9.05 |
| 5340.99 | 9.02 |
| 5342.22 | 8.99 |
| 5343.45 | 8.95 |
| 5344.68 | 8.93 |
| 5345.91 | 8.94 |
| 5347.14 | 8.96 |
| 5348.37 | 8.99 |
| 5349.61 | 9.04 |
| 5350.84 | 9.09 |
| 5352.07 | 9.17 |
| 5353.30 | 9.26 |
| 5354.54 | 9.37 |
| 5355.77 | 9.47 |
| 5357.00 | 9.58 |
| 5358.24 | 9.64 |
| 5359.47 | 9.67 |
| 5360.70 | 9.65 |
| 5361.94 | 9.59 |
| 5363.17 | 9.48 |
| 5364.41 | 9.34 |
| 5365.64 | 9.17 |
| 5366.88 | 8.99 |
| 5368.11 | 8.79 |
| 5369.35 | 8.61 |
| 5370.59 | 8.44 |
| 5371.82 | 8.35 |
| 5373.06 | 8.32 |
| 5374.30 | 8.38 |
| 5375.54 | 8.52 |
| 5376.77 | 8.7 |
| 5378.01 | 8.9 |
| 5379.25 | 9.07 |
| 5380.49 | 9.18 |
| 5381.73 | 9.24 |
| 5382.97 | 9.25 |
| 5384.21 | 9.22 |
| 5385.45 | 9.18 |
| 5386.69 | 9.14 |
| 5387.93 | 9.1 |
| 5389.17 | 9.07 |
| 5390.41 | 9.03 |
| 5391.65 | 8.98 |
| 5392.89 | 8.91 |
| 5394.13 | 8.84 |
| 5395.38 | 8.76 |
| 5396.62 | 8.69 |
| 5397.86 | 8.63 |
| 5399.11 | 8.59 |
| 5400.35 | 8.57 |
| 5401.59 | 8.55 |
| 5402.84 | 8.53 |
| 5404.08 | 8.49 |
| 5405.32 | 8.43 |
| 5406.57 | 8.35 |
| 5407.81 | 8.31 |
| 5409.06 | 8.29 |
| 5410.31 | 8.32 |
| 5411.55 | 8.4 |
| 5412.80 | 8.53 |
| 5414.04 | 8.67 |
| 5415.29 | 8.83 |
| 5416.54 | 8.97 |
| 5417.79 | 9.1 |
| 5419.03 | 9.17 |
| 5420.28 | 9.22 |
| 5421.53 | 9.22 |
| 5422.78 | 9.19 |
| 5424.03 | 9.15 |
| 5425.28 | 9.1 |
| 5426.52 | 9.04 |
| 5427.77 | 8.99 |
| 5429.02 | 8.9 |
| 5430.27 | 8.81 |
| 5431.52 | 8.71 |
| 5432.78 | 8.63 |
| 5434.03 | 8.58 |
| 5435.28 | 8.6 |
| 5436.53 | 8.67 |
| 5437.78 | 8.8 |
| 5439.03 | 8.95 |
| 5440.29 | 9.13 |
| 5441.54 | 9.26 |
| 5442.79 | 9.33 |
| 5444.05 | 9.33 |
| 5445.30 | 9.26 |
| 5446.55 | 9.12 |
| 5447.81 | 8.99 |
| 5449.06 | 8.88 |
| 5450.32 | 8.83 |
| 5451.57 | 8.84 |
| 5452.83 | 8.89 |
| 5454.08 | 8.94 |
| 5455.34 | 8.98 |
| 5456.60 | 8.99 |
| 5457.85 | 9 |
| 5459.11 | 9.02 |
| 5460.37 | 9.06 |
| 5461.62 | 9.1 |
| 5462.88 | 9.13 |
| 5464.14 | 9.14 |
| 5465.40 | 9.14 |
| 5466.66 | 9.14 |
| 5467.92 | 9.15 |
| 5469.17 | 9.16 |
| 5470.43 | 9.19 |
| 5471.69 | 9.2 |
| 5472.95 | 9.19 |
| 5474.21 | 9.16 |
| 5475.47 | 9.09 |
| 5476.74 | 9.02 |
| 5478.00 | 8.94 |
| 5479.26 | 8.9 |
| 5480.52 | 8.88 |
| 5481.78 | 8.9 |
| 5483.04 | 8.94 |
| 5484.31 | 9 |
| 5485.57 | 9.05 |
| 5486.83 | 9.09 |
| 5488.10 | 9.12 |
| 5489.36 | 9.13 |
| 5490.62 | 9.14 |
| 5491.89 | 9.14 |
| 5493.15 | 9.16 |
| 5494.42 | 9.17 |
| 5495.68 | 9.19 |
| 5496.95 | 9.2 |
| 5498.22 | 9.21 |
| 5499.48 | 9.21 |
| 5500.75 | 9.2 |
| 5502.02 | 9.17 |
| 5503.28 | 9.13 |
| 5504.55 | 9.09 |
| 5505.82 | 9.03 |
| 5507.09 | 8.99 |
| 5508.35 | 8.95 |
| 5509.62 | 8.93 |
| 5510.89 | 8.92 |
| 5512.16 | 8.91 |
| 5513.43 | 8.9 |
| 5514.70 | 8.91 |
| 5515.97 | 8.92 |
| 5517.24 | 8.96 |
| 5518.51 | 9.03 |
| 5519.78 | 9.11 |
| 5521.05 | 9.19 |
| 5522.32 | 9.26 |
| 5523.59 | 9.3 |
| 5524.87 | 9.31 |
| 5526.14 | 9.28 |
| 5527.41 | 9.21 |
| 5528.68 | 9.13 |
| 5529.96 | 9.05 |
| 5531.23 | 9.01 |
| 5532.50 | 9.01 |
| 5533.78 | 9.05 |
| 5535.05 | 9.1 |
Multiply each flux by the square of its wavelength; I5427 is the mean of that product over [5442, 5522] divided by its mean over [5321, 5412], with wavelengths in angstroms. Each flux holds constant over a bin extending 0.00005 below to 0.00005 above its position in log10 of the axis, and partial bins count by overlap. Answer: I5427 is 1.07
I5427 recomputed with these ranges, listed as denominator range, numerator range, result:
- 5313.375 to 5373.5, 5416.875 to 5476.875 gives 1.05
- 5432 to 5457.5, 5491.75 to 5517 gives 1.04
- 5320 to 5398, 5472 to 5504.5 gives 1.07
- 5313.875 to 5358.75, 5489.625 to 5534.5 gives 1.09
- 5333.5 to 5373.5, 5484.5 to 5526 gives 1.06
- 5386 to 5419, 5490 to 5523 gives 1.08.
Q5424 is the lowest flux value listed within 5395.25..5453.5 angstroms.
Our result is 8.29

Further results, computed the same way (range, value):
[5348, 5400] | 8.32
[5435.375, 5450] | 8.67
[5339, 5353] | 8.93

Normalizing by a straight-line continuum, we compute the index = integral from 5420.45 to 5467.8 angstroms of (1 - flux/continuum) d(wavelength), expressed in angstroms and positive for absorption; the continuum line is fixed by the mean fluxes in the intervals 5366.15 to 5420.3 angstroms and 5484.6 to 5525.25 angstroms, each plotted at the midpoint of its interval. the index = -0.5 angstroms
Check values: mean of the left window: 8.76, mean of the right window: 9.09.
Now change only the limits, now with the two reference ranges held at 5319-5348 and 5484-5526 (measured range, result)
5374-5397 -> -0.39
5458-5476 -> -0.25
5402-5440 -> 0.57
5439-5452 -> -0.20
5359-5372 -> -0.51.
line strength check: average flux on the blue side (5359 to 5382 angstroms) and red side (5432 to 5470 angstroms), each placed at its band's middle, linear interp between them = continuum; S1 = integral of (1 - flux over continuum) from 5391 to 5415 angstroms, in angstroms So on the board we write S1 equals 1.1 angstroms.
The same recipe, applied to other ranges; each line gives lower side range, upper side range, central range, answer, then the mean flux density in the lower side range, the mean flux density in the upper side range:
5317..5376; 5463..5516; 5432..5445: 0.1 angstroms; 8.9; 9.07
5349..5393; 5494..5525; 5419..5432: 0.1 angstroms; 9.08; 9.08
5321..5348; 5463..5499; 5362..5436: 0.2 angstroms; 8.66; 9.1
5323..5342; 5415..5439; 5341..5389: -2.2 angstroms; 8.52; 8.93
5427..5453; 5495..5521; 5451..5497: -0.4 angstroms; 8.93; 9.05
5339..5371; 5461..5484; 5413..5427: 0.1 angstroms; 9.16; 9.07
